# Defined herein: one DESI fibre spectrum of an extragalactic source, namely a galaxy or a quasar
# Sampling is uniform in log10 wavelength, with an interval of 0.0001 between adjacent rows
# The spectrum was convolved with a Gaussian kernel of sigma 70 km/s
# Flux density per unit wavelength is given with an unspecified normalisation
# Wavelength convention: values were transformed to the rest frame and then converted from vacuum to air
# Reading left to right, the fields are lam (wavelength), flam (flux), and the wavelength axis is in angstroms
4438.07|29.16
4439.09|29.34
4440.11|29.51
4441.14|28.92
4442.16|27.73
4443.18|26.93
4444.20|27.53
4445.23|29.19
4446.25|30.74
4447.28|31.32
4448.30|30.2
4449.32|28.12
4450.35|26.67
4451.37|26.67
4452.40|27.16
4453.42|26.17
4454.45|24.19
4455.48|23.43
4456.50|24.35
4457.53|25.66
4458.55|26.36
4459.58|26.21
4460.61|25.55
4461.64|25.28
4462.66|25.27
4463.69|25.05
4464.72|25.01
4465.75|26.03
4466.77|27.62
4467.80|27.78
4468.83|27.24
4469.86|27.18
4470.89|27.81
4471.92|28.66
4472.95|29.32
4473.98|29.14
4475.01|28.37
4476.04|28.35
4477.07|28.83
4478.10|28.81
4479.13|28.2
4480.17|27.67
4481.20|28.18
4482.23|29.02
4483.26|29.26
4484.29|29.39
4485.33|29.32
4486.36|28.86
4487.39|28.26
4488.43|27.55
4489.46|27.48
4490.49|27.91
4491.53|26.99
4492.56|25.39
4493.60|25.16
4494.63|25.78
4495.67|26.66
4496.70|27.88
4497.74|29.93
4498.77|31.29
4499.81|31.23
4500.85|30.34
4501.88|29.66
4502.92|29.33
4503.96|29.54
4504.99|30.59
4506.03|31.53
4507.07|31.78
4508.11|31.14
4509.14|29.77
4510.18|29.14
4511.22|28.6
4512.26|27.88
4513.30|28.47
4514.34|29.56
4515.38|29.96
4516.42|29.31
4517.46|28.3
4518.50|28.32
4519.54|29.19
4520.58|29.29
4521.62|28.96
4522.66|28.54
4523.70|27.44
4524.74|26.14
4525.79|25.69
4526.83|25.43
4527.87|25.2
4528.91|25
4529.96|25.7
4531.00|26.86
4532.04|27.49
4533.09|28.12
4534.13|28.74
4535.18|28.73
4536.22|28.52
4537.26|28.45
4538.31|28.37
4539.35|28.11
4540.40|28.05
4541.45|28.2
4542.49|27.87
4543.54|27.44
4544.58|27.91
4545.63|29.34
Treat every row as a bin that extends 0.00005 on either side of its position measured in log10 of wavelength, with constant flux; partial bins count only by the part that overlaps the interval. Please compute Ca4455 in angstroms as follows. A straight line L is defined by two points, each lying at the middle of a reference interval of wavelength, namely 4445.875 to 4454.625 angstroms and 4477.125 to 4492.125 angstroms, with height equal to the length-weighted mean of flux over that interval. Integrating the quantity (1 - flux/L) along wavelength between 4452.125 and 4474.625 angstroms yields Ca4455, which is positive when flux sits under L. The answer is 1.40 angstroms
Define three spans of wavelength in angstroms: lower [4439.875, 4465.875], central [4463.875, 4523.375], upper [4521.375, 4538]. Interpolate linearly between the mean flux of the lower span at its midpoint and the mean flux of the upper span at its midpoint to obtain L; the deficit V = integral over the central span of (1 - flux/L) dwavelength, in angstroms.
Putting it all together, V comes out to -3.4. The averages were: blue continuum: 26.9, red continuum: 27.2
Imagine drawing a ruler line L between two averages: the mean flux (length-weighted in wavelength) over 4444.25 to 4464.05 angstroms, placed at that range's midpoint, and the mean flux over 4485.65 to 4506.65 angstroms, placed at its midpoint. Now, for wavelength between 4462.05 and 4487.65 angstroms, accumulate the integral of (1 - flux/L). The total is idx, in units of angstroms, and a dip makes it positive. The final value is -0.25 angstroms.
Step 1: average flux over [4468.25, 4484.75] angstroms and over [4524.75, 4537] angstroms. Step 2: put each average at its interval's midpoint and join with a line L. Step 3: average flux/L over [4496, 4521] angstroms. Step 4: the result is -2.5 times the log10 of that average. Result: -0.08 mag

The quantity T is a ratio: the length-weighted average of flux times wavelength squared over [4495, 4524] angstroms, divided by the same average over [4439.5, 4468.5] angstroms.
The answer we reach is 1.12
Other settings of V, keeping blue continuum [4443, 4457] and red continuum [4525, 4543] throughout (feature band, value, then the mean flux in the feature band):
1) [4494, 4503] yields -0.6 angstroms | 29.1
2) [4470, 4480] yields -0.4 angstroms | 28.5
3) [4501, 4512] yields -1.1 angstroms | 30.1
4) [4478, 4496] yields -0.3 angstroms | 27.7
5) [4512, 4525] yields -0.6 angstroms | 28.6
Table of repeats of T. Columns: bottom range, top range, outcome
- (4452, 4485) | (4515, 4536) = 1.05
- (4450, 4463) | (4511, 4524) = 1.15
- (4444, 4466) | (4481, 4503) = 1.08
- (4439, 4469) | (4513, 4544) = 1.07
